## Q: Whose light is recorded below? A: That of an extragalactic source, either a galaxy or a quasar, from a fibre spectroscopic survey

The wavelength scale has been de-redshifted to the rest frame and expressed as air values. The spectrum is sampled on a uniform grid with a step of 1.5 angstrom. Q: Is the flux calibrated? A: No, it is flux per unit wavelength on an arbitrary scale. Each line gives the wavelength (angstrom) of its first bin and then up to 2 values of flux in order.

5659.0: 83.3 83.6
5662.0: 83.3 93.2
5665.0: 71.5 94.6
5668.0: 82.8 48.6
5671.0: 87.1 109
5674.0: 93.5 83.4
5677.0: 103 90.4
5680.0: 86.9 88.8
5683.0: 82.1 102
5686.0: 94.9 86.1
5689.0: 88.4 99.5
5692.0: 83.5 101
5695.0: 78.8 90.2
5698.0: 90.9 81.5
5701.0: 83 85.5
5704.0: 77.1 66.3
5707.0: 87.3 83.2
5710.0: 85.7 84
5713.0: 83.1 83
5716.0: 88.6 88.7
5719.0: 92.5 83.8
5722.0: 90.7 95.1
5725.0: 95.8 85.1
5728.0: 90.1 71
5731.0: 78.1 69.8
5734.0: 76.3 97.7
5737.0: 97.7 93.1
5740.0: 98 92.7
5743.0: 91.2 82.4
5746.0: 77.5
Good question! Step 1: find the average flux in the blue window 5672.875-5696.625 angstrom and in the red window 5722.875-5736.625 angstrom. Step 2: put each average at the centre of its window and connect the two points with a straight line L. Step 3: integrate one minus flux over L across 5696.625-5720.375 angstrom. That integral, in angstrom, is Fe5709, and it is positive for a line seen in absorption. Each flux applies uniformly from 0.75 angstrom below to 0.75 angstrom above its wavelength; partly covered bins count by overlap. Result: 0.9 angstrom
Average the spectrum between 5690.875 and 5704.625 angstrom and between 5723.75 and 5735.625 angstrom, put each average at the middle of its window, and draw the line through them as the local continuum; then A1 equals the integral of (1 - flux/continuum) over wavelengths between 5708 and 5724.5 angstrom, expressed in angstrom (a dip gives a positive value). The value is -0.6 angstrom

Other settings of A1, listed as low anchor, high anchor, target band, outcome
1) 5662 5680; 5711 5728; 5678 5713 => 0.35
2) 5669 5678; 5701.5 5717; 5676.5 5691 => -0.84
